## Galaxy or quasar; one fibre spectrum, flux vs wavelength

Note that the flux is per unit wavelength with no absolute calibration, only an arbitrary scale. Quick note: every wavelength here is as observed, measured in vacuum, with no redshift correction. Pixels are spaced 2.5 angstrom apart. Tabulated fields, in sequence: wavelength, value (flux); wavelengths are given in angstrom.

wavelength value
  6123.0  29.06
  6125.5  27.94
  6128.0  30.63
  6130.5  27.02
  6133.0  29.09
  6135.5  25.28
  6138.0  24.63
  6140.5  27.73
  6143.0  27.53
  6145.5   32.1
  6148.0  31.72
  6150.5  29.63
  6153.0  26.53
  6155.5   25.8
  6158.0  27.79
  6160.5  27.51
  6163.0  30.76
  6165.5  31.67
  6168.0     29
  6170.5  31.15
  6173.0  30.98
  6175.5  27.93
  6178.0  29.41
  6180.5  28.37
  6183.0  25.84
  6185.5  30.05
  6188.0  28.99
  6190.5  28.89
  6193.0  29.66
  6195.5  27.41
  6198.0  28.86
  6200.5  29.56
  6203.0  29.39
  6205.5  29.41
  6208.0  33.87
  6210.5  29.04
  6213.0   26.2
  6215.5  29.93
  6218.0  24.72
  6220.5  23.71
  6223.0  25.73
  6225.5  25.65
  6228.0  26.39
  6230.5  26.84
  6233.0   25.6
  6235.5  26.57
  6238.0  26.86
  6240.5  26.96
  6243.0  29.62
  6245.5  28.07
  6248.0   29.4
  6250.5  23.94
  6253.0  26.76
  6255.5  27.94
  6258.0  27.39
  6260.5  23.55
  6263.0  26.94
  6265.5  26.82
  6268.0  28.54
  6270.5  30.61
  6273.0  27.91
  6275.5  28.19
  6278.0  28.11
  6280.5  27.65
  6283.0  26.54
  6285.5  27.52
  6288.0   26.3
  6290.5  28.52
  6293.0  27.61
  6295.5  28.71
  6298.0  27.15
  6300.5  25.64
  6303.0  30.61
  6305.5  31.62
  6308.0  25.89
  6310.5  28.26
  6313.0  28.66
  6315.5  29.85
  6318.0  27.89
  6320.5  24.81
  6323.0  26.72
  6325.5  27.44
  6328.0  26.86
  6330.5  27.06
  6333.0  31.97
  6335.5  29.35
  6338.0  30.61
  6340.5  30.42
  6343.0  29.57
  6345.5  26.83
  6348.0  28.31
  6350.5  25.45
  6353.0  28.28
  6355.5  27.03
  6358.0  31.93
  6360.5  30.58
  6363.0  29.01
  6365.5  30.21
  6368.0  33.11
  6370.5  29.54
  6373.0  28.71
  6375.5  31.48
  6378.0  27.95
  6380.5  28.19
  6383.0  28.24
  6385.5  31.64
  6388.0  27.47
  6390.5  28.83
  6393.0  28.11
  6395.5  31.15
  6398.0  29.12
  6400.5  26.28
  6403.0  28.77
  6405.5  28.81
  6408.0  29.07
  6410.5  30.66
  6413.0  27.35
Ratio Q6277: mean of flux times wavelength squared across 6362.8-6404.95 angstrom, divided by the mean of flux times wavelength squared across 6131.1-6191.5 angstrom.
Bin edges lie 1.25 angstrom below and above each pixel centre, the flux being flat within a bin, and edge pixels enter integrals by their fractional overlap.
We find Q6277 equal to 1.10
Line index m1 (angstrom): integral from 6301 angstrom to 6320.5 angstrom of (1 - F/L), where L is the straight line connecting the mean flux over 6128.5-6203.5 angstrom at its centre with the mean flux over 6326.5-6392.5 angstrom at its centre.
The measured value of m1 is 0.31 angstrom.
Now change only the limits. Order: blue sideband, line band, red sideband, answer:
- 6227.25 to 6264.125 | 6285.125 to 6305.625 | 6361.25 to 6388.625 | -0.06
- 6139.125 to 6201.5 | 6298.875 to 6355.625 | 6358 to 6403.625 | 2.09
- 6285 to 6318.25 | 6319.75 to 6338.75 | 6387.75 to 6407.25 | 0.13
